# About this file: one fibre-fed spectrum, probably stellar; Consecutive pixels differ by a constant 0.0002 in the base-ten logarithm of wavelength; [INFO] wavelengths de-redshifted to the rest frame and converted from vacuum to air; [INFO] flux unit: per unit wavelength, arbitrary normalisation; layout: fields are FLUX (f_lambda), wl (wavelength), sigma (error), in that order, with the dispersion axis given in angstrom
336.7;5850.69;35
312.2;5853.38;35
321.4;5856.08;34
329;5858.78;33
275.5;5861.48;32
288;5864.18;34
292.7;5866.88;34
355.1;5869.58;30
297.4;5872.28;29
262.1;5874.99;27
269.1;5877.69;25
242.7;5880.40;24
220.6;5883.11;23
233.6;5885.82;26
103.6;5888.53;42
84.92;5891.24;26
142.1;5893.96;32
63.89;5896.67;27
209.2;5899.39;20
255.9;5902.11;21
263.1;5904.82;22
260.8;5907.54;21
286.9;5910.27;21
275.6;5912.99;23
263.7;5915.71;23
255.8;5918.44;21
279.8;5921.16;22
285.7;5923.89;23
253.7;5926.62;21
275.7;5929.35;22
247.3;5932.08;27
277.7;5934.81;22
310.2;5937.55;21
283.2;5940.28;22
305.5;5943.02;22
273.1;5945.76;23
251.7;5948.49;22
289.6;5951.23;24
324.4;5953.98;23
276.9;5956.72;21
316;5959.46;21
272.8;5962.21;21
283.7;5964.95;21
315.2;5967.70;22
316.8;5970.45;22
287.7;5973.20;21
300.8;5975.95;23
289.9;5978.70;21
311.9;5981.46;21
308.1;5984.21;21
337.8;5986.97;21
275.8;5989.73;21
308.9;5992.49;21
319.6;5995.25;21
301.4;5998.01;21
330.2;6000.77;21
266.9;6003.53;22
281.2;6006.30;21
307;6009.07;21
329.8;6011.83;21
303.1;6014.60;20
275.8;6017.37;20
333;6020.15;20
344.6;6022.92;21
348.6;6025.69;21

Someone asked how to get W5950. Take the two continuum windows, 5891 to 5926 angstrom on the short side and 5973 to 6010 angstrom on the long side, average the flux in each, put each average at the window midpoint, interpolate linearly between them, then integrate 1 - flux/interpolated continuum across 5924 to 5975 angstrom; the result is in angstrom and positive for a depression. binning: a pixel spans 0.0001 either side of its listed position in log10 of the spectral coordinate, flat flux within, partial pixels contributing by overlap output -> -4.1 angstrom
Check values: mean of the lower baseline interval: 230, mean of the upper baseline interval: 302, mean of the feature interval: 287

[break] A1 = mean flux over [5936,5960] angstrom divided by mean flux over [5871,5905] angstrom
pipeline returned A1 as 1.45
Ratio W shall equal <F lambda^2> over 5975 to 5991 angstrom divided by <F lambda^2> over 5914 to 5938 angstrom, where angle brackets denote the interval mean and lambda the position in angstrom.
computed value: 1.1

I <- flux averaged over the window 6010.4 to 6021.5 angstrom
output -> 310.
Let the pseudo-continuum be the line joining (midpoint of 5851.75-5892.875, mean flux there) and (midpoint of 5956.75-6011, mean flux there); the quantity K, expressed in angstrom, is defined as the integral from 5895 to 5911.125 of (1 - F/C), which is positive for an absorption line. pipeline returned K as 3.1 angstrom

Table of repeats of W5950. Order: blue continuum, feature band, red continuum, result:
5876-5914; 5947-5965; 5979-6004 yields -1.1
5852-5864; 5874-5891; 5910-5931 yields 4.7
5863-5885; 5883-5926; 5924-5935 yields 8.2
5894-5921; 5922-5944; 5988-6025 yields -2.3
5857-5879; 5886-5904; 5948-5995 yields 8.8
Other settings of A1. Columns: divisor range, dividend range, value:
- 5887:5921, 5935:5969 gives 1.40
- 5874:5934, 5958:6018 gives 1.32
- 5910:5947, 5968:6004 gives 1.11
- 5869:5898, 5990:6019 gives 1.49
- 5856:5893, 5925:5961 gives 1.13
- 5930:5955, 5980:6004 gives 1.09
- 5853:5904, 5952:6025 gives 1.28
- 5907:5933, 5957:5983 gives 1.11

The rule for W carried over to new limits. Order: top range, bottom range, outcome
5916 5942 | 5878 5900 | 1.68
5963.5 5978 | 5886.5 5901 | 2.40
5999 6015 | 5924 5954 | 1.11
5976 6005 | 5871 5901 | 1.63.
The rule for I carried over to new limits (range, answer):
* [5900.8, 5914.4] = 269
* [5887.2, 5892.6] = 94.2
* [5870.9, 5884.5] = 259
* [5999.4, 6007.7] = 293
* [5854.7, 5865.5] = 303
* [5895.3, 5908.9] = 211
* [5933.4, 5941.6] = 290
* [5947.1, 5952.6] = 271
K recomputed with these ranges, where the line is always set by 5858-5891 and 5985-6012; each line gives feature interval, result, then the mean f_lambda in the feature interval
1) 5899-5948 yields 0.9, 271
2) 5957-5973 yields -0.3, 298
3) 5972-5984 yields -0.1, 299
